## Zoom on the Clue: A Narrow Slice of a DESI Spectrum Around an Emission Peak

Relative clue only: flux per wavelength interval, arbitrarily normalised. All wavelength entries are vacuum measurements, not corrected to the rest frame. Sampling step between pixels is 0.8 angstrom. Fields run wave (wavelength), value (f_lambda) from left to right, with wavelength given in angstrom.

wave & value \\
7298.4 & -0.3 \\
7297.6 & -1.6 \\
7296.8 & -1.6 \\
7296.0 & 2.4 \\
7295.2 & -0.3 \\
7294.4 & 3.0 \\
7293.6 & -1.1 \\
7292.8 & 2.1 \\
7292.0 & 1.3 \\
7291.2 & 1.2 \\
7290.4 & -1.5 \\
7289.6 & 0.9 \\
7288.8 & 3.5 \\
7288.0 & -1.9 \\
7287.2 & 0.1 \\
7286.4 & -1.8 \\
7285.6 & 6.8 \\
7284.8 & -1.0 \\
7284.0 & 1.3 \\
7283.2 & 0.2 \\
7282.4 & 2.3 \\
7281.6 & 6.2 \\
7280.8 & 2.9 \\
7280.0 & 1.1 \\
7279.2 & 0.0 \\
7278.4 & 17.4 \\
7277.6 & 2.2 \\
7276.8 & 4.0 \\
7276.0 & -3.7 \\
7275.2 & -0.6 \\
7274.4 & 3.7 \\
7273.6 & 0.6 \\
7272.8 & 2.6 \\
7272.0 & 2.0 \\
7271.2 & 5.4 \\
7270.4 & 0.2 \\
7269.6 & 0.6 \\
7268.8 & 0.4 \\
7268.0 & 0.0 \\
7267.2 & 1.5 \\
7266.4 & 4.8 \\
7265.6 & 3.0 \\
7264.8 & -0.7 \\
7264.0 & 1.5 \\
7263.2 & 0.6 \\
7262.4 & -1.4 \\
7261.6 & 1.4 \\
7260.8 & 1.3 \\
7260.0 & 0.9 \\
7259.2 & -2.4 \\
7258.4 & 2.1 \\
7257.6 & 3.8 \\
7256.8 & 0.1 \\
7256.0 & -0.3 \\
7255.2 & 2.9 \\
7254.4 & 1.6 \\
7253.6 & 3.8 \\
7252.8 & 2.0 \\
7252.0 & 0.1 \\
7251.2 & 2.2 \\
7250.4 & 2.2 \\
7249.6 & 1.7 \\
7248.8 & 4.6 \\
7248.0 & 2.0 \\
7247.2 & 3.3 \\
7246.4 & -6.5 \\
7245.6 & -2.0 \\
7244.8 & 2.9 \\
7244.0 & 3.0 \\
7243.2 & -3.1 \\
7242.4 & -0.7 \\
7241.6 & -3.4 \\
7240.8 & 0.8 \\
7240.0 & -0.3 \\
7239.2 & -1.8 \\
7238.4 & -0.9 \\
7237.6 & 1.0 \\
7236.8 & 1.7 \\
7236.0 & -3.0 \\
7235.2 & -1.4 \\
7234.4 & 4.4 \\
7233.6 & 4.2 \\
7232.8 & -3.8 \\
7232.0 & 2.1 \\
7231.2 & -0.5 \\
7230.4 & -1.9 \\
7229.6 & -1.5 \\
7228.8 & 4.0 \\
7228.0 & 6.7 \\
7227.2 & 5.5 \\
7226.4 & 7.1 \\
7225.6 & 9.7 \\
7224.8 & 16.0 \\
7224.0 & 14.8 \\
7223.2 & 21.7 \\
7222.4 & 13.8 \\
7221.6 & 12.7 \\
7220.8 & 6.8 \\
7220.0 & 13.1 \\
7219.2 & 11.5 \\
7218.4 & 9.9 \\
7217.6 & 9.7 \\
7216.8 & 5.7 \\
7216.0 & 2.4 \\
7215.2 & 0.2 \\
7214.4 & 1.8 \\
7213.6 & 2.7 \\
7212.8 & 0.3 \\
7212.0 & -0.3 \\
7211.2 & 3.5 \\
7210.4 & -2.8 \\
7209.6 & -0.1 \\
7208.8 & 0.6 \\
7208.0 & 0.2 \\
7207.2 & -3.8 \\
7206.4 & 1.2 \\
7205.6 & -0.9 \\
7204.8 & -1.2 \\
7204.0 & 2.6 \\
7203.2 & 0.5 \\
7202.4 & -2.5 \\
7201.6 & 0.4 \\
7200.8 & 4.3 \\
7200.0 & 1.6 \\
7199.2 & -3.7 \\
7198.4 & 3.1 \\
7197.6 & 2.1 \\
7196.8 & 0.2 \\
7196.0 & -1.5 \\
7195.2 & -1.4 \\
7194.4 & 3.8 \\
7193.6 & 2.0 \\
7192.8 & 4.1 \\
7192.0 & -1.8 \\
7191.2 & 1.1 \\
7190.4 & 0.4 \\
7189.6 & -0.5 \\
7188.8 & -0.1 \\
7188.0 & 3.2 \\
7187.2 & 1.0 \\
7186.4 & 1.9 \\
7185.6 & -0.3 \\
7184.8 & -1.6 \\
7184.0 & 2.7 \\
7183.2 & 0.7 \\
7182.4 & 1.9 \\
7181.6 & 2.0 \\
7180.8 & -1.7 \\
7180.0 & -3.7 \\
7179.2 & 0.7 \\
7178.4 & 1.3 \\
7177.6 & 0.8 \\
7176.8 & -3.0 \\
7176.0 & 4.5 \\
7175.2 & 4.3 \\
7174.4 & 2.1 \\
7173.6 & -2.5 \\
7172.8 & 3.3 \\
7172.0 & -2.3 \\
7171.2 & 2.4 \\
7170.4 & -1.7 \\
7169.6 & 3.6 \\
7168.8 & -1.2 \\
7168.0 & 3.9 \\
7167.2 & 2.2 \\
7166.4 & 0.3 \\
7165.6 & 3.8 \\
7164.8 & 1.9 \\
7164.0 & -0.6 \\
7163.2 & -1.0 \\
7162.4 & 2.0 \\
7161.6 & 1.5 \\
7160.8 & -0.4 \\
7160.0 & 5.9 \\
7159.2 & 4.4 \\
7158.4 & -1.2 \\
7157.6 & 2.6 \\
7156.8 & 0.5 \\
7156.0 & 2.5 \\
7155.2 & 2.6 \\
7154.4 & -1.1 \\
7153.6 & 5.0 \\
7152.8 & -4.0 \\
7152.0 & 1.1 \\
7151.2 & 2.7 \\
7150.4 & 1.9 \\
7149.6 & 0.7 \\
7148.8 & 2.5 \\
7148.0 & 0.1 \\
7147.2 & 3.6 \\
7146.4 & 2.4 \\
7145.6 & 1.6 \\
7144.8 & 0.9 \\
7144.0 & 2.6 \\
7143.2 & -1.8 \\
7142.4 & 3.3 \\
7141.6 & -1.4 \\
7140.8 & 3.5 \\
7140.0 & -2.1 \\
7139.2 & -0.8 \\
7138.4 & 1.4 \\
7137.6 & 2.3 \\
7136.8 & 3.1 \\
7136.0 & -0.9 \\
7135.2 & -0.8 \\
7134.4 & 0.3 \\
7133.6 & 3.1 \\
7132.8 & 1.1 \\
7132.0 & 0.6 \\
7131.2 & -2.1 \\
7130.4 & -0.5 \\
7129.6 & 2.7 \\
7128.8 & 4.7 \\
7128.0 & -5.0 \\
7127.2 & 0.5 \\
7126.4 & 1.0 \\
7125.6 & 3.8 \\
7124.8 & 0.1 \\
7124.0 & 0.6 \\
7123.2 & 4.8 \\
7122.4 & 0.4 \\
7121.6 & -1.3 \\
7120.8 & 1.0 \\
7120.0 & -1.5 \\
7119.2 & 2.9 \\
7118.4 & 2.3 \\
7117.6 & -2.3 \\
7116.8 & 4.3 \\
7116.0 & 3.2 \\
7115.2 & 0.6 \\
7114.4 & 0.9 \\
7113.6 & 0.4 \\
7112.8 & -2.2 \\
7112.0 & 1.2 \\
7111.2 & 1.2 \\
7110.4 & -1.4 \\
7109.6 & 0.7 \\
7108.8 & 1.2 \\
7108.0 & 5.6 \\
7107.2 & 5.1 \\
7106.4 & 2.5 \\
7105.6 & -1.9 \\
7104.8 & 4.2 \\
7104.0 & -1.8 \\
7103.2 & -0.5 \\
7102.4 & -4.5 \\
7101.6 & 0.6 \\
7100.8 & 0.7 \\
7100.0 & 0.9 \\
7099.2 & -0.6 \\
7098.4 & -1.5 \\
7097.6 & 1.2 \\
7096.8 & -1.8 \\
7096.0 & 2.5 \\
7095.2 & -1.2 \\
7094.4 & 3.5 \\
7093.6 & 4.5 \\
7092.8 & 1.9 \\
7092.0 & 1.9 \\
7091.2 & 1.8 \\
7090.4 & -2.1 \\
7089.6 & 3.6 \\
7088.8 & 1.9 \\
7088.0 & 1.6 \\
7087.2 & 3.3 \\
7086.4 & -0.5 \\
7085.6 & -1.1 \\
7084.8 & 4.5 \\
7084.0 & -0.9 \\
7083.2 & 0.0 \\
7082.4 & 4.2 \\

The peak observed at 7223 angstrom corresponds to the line [O II]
